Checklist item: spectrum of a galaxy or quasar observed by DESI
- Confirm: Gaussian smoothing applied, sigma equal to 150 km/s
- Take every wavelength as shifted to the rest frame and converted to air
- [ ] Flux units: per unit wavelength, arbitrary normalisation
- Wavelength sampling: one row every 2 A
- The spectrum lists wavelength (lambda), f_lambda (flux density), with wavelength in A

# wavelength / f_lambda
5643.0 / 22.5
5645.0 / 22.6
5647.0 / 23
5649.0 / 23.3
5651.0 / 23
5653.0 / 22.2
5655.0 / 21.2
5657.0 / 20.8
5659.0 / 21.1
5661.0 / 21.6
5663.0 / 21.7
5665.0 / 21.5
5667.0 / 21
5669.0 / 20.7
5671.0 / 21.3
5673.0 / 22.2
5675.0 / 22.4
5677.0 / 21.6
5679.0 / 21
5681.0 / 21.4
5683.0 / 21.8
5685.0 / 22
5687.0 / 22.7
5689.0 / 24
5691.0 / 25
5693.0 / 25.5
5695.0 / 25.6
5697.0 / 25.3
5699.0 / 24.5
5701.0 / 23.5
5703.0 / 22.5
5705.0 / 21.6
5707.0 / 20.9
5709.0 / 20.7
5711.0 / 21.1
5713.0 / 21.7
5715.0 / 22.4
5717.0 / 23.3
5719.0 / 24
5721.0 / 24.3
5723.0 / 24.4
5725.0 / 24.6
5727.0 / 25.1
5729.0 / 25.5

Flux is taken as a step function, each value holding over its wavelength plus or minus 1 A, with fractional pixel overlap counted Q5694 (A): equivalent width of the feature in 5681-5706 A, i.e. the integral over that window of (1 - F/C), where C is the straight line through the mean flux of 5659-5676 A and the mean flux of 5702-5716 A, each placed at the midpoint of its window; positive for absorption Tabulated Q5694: -2.36 A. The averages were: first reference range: 21.5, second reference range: 21.6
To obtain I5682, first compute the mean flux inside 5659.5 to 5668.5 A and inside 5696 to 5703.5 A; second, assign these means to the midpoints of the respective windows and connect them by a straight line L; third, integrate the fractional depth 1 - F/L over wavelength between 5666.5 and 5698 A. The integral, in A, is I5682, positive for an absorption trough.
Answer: 0.0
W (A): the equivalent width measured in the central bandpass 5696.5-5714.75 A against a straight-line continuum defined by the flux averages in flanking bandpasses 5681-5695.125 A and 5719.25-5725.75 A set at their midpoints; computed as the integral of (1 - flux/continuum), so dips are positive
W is 1.22 A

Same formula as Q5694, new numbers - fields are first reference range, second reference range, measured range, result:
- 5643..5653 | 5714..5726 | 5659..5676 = 1.17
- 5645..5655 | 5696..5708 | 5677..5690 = 0.46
